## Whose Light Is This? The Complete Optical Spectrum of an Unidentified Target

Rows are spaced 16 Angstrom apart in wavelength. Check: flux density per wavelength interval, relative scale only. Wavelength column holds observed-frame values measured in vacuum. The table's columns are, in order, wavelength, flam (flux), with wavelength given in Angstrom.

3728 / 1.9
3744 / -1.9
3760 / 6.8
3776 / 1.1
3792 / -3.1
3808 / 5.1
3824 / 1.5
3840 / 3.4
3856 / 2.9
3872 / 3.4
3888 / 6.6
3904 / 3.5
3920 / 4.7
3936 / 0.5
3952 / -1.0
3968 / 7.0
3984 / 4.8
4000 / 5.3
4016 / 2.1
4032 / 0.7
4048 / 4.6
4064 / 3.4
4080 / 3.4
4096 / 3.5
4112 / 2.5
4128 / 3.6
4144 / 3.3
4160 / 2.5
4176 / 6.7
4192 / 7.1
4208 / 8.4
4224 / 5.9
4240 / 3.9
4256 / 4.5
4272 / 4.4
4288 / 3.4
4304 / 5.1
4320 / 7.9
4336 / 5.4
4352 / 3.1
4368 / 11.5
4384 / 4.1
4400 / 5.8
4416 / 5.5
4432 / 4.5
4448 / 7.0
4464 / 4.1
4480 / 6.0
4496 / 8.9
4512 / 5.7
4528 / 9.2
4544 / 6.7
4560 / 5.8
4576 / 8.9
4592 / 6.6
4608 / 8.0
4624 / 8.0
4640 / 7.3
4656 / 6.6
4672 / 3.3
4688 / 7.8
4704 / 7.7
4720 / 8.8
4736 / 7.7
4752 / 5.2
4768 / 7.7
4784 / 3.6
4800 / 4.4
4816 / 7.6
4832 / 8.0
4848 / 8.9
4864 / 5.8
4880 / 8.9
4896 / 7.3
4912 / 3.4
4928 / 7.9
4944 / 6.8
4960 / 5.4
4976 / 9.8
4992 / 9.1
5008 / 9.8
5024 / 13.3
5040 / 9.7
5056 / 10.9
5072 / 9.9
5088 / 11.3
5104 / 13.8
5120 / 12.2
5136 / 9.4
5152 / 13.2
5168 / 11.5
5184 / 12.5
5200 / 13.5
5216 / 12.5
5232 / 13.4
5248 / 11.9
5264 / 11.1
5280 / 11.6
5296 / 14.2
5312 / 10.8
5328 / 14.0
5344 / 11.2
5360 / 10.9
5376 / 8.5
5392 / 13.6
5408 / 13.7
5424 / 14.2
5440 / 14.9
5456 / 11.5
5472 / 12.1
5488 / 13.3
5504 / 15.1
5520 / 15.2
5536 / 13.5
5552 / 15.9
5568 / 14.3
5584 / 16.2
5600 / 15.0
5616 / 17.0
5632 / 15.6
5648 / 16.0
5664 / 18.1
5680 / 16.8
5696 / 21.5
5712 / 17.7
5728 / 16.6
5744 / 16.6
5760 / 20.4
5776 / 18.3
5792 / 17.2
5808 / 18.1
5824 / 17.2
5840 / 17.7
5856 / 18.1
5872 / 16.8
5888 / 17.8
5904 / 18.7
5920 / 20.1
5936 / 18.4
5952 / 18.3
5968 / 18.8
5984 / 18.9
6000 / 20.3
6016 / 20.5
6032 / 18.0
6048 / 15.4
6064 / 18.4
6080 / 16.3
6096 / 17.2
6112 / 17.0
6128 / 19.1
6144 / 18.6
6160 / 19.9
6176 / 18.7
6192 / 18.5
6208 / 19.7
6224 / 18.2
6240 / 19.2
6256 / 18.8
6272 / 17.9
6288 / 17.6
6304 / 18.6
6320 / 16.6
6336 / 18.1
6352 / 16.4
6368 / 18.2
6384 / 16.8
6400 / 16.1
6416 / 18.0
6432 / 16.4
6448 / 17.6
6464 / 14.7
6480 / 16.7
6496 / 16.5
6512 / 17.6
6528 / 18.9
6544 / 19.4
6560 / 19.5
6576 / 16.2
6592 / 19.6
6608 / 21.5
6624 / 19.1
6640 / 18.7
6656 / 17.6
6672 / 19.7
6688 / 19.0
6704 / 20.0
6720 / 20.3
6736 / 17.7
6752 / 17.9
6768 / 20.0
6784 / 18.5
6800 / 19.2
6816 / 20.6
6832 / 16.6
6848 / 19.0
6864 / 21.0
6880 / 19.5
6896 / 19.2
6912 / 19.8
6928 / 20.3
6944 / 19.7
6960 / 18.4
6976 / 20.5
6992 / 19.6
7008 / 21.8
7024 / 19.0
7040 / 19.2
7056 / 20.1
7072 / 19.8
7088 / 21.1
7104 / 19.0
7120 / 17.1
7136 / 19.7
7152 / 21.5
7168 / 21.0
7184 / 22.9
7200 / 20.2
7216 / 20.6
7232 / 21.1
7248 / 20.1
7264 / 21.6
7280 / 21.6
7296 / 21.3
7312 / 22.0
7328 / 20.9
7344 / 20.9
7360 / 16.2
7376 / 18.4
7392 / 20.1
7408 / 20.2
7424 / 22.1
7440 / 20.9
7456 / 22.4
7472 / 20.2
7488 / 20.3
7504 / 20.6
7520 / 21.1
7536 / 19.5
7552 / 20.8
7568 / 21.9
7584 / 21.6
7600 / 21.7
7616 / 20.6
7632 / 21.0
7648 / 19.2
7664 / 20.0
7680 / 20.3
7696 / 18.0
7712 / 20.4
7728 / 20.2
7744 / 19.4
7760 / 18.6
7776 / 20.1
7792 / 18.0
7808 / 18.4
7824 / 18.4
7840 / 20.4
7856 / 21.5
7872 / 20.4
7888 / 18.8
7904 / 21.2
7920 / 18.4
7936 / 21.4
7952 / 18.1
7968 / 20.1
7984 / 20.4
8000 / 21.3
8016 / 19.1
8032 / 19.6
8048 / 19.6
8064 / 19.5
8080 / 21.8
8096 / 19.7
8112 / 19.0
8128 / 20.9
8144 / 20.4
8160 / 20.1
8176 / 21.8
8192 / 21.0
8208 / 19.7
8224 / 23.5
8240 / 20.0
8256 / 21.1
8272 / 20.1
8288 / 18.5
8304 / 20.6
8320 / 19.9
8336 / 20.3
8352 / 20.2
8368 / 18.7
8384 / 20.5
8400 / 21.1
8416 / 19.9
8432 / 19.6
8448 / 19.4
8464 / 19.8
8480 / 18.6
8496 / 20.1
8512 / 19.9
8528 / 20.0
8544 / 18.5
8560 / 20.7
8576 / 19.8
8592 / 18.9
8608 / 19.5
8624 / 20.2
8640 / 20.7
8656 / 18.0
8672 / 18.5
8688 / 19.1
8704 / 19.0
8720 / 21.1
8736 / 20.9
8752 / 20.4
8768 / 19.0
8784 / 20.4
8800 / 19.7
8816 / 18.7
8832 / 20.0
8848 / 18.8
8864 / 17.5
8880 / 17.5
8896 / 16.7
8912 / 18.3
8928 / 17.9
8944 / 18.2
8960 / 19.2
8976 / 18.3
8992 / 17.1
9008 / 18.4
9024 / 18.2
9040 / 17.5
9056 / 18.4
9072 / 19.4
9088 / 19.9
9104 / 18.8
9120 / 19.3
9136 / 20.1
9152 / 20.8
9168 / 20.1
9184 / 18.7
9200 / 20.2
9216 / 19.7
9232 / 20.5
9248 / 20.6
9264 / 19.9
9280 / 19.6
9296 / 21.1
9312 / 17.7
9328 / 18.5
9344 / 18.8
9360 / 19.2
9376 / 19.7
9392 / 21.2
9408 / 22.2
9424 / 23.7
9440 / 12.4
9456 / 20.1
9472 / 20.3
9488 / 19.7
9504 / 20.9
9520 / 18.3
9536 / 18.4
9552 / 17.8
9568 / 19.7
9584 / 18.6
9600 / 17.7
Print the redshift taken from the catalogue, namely 0.248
